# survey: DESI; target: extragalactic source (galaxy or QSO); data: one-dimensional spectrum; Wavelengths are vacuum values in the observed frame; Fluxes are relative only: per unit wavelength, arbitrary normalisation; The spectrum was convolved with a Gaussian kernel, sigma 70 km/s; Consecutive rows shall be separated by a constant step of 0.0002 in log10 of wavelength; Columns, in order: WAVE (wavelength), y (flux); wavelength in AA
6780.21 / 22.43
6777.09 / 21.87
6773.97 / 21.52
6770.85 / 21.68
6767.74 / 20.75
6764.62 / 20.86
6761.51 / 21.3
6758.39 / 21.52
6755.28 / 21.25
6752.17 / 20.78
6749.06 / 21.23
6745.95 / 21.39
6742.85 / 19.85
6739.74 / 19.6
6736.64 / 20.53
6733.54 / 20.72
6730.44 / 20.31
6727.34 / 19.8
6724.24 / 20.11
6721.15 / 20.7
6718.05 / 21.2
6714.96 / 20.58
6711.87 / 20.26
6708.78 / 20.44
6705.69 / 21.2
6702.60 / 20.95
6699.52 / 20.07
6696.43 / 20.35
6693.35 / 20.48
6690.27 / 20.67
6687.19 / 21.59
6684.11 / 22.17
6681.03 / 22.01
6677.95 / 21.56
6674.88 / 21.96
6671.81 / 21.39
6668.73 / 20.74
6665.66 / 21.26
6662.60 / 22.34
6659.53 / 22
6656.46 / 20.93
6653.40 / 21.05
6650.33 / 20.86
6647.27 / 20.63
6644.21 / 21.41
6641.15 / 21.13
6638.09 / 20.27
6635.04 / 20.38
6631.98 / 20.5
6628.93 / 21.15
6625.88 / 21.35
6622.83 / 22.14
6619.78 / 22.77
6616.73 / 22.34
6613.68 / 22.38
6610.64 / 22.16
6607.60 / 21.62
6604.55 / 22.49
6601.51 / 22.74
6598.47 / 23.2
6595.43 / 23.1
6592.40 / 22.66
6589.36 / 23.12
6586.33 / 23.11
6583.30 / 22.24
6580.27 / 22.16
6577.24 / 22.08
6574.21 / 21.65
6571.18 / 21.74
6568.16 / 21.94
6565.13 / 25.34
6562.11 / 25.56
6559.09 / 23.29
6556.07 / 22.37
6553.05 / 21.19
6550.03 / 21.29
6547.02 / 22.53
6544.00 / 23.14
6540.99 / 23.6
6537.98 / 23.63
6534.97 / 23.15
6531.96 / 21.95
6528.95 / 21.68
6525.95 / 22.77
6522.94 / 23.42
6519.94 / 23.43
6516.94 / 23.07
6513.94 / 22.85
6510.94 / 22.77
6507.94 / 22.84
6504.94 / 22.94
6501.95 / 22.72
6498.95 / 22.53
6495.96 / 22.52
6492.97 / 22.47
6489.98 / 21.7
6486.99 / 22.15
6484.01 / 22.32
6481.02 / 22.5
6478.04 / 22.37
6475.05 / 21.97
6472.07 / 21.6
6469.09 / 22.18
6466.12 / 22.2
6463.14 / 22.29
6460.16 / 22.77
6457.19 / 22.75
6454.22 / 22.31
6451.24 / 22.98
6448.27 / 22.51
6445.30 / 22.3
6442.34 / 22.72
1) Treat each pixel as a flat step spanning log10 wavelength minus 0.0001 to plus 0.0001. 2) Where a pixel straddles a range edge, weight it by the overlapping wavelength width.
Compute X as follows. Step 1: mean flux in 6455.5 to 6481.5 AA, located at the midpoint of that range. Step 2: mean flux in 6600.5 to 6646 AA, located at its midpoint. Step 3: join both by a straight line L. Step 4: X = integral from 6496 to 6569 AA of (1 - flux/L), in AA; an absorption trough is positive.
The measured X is -2.98 AA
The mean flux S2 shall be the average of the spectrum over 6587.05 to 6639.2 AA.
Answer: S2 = 22.1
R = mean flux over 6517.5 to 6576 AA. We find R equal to 22.8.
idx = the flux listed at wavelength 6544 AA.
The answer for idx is 23.14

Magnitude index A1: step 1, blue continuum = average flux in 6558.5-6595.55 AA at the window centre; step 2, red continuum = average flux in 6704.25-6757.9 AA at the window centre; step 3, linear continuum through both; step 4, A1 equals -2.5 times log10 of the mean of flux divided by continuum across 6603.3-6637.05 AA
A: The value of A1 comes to 0.03 mag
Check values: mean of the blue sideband 22.9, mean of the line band 21.7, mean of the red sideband 20.6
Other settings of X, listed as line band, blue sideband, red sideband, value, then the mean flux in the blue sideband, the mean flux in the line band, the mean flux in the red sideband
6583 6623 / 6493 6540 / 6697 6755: -1.3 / 22.8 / 22.6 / 20.6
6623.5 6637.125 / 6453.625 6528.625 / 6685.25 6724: 0.3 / 22.5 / 20.9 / 20.7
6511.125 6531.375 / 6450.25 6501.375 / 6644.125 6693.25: -0.7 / 22.3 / 22.8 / 21.4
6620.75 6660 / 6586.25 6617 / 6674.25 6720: 1.6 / 22.6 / 21.1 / 21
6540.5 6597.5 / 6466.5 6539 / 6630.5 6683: -2.0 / 22.6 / 22.7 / 21.2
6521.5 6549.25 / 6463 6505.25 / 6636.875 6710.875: -1.1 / 22.3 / 22.8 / 21.1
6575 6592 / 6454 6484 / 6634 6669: -0.8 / 22.3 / 22.5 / 21.1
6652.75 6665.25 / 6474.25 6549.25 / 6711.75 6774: -0.1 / 22.7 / 21.6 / 20.8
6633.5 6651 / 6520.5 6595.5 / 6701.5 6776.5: 0.8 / 22.8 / 20.8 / 20.8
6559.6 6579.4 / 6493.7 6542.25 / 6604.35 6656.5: -0.7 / 22.9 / 23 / 21.4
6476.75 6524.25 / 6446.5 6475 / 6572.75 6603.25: -0.4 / 22.4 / 22.7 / 22.6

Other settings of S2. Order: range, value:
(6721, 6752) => 20.4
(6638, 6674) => 21.2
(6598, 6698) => 21.5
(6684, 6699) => 20.9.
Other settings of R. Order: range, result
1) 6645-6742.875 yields 20.9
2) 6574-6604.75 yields 22.6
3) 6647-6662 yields 21.2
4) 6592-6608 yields 22.7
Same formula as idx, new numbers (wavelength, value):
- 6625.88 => 21.35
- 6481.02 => 22.5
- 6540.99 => 23.6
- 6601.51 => 22.74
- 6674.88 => 21.96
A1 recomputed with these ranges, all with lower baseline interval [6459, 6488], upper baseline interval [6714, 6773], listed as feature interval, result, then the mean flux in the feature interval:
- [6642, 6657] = 0.01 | 21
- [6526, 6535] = -0.01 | 22.2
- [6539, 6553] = -0.03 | 22.5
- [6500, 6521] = -0.04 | 22.9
